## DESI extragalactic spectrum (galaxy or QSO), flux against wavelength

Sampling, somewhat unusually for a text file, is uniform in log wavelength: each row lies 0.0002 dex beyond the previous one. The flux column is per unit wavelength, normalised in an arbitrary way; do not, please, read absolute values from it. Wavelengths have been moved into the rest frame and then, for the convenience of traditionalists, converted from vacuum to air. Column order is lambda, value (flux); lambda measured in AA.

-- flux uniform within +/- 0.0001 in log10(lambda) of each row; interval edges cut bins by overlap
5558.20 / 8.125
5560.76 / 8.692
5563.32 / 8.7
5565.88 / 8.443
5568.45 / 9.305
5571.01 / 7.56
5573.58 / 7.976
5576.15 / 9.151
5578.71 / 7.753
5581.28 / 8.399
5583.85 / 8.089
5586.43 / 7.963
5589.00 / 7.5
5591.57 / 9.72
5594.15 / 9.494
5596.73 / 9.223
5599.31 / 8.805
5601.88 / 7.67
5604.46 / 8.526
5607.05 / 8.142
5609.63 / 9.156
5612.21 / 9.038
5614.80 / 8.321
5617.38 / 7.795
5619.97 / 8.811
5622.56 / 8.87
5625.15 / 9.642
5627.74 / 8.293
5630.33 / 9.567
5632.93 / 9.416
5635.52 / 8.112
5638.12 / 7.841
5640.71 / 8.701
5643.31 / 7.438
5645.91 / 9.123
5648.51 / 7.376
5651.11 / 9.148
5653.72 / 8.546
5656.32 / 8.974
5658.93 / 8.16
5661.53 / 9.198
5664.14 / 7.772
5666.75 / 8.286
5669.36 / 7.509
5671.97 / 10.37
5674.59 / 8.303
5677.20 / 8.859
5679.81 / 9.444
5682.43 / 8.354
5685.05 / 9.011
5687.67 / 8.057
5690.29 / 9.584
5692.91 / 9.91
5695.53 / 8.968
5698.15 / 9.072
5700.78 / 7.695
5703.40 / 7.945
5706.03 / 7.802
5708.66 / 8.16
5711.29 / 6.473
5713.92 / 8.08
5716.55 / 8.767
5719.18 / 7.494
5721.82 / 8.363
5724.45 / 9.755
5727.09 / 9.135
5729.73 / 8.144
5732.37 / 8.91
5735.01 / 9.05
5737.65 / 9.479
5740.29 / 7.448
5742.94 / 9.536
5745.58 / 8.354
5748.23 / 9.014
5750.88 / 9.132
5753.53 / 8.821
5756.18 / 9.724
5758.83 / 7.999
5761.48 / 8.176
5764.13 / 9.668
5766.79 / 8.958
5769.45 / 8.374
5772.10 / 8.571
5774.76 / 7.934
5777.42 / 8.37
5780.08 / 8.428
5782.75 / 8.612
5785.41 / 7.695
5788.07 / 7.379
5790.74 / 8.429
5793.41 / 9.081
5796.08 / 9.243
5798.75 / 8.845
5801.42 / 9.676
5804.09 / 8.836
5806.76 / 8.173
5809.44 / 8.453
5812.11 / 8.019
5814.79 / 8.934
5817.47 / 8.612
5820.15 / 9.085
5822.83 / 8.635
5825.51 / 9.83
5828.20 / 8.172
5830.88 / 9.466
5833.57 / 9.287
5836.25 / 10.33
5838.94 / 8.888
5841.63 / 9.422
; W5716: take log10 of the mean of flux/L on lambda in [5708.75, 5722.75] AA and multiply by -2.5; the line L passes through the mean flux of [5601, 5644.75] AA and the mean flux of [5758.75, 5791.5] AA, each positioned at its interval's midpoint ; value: 0.079 mag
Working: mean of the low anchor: 8.56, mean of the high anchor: 8.37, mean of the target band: 7.85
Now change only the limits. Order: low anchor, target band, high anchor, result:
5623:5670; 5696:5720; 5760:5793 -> 0.06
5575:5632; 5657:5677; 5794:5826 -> 0.02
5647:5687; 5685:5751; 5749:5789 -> 0.00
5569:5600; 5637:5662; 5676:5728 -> 0.01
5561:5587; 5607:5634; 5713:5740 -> -0.05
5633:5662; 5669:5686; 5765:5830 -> -0.05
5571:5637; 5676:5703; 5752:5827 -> -0.03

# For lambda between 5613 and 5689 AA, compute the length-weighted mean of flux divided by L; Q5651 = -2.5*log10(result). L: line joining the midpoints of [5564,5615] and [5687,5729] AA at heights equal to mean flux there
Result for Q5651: -0.01 mag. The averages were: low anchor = 8.52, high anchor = 8.46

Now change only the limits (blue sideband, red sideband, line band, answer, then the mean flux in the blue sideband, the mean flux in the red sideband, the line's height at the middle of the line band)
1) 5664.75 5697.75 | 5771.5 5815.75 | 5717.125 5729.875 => 0.01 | 8.87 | 8.51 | 8.73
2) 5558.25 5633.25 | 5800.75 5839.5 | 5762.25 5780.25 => 0.03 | 8.6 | 8.95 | 8.87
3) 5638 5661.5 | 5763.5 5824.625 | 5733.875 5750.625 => -0.04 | 8.44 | 8.61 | 8.55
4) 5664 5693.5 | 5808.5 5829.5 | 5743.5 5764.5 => -0.01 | 8.8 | 8.72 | 8.76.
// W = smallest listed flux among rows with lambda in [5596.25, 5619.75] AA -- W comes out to 7.67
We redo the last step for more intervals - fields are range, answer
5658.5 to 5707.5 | 7.509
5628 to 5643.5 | 7.438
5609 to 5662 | 7.376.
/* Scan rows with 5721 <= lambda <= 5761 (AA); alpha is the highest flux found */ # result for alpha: 9.755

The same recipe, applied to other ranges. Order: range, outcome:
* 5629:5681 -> 10.37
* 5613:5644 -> 9.642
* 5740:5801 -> 9.724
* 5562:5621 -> 9.72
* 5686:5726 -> 9.91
